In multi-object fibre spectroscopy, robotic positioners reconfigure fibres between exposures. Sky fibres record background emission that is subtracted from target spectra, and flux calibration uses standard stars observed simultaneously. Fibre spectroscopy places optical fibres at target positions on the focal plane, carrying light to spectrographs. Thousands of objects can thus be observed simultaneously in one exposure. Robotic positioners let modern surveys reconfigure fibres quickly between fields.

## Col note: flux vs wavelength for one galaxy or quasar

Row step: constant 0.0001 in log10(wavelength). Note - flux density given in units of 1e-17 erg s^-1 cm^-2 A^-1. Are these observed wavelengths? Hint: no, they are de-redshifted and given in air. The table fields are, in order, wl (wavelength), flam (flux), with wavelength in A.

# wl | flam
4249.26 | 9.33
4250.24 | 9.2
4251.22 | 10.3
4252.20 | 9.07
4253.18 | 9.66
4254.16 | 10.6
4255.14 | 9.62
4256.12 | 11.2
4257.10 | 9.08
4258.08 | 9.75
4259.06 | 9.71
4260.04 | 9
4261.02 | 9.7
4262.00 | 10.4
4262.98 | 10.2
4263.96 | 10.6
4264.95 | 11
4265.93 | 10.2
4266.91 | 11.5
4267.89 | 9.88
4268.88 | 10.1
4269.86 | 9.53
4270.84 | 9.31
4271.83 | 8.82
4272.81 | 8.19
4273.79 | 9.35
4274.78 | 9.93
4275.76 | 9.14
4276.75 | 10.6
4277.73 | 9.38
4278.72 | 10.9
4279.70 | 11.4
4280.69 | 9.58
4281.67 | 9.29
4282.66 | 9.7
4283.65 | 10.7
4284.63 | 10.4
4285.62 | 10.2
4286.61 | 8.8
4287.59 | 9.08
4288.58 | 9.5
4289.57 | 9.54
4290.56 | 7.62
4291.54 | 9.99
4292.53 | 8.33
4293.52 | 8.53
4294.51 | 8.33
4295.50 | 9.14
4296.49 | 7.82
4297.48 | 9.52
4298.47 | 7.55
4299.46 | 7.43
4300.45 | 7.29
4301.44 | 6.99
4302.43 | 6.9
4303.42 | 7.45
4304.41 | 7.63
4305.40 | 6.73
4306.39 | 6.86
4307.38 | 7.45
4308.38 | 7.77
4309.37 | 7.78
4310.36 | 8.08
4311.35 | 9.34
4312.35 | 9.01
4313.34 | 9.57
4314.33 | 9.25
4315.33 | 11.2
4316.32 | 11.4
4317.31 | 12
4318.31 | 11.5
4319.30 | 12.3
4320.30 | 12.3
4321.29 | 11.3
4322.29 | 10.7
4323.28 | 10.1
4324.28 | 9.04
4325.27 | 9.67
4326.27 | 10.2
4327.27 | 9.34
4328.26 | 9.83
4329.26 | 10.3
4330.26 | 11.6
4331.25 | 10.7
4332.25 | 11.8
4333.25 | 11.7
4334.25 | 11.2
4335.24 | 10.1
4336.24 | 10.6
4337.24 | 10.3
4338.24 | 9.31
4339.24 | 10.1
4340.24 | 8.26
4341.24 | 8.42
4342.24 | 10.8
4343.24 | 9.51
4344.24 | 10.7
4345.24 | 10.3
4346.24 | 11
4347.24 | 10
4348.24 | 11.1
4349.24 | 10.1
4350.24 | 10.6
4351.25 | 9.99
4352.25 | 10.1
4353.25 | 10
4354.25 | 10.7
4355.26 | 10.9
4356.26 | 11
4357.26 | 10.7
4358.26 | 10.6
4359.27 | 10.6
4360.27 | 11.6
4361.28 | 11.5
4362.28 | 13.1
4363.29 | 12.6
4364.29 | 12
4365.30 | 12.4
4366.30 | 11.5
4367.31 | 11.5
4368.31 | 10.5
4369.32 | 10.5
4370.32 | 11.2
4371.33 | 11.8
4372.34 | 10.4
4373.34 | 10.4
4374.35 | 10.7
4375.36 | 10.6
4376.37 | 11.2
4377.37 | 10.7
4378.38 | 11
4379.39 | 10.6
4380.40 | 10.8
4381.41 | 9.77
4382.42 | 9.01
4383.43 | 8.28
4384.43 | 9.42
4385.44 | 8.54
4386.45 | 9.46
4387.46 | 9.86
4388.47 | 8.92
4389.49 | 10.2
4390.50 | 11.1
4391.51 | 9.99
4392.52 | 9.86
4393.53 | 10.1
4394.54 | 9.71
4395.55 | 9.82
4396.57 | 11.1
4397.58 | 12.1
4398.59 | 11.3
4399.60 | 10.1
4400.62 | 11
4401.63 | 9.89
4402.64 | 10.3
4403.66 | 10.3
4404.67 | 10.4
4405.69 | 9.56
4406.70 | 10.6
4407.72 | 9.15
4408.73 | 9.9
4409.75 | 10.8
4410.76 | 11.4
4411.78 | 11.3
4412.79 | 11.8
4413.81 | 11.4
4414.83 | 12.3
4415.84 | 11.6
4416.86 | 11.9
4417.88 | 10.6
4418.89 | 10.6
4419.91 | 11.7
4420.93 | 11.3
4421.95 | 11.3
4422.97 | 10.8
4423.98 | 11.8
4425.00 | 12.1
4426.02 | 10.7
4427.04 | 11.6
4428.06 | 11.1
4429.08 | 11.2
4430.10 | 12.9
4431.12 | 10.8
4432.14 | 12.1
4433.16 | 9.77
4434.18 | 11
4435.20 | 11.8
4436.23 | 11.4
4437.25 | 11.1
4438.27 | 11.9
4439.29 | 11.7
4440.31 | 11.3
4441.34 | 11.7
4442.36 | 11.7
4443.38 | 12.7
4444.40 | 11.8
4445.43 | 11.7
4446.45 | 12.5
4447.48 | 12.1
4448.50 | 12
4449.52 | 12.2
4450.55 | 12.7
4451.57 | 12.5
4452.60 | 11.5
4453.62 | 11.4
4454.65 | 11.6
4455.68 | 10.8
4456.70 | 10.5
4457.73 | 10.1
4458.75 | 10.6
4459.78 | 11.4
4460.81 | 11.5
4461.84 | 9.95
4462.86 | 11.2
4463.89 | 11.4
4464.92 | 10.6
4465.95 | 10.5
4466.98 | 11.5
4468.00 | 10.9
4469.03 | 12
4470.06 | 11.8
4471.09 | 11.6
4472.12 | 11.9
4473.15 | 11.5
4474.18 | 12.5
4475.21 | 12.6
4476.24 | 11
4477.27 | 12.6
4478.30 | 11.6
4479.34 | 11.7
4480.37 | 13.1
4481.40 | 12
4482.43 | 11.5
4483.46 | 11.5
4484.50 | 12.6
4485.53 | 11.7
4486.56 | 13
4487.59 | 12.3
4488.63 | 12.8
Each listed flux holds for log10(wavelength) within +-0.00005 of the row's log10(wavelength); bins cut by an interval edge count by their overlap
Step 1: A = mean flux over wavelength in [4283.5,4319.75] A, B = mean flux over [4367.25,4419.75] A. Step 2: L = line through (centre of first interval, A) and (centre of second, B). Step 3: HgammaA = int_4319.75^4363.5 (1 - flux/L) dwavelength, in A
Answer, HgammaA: -4.4 A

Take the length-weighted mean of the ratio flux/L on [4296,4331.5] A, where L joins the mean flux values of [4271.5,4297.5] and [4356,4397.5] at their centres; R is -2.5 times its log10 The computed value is 0.061 mag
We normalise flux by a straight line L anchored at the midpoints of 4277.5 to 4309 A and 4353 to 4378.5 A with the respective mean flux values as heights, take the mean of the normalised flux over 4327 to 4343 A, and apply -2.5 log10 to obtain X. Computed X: -0.02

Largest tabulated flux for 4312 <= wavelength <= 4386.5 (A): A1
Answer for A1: 13.1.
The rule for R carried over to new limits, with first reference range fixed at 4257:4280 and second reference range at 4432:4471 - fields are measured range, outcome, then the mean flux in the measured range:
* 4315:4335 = -0.05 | 10.9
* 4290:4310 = 0.28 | 7.86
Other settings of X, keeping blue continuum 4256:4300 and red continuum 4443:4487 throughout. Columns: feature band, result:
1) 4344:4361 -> -0.02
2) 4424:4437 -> -0.01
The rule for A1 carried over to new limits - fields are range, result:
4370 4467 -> 12.9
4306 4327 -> 12.3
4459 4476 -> 12.6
